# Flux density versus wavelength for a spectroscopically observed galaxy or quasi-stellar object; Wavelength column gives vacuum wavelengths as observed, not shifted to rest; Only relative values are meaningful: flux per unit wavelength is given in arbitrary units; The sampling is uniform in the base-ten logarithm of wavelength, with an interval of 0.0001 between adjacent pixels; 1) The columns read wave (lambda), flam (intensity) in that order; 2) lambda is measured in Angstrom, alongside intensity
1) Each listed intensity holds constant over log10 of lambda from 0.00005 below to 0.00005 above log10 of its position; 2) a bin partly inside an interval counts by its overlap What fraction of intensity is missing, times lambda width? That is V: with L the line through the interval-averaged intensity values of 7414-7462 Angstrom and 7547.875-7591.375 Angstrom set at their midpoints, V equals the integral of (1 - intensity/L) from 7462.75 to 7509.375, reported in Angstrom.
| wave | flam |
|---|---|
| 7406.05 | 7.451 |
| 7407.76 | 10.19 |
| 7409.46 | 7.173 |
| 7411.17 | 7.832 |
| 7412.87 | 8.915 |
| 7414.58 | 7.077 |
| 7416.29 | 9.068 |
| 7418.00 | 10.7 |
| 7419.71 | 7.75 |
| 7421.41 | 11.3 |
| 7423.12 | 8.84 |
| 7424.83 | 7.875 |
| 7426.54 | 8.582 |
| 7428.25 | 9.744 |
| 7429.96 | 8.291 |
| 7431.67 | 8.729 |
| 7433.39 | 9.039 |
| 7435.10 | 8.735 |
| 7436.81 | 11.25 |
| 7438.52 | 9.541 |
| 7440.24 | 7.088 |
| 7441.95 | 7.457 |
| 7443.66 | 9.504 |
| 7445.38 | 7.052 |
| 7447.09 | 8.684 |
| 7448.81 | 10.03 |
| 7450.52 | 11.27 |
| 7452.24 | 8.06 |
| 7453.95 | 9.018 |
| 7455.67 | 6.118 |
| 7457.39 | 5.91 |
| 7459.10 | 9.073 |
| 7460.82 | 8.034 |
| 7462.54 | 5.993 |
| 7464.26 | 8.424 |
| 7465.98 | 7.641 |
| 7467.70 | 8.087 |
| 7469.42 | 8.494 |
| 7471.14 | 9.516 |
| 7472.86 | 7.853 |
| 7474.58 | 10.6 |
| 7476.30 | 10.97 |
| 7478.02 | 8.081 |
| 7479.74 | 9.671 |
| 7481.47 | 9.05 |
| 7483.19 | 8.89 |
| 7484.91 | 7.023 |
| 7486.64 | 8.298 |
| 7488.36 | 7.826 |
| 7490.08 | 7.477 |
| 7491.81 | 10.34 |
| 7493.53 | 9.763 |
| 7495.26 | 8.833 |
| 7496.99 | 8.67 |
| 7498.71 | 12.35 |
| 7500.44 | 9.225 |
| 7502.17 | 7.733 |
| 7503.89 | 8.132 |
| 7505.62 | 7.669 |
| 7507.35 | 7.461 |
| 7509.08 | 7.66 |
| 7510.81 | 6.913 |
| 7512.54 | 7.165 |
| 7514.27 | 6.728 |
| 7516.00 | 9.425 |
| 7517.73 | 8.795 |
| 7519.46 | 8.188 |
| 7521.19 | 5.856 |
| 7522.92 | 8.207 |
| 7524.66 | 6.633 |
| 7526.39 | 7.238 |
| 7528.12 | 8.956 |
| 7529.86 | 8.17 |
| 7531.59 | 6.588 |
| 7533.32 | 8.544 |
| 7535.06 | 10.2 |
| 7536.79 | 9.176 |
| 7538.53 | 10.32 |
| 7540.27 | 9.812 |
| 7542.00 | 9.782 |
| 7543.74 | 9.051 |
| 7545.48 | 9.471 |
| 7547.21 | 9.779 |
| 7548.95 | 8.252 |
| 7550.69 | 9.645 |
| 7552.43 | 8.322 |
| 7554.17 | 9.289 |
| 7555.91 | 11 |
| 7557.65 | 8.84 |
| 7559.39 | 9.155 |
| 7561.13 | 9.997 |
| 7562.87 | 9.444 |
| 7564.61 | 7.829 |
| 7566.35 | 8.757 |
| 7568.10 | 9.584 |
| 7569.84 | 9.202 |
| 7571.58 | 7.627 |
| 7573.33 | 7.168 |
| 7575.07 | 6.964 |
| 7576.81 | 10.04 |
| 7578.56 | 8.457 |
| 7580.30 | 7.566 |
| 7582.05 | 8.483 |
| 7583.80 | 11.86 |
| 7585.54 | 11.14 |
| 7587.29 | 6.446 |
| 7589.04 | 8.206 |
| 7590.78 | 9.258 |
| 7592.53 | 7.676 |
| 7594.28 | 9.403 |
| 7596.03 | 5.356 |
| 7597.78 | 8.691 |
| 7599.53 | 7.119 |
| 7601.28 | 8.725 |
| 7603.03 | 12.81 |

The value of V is 0.4 Angstrom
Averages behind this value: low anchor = 8.7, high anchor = 8.9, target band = 8.71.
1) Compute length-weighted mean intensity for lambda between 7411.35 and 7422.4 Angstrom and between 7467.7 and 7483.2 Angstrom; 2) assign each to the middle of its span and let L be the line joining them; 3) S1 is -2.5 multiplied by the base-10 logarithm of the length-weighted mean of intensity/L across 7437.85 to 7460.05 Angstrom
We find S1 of 0.096 mag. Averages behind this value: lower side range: 9.06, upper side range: 9.19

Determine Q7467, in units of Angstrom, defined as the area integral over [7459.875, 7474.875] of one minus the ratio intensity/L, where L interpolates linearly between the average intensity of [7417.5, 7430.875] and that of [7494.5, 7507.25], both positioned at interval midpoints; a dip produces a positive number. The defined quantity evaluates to 1.3 Angstrom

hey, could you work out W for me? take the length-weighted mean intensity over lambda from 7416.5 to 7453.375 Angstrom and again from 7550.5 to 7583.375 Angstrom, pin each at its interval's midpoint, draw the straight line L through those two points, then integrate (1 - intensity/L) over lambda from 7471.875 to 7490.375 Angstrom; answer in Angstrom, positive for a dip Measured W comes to 0.4 Angstrom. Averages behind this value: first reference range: 9.03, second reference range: 8.83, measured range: 8.75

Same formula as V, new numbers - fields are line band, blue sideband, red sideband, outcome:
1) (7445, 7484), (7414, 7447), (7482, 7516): 0.1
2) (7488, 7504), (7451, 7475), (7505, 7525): -2.8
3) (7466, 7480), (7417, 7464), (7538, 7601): -0.6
